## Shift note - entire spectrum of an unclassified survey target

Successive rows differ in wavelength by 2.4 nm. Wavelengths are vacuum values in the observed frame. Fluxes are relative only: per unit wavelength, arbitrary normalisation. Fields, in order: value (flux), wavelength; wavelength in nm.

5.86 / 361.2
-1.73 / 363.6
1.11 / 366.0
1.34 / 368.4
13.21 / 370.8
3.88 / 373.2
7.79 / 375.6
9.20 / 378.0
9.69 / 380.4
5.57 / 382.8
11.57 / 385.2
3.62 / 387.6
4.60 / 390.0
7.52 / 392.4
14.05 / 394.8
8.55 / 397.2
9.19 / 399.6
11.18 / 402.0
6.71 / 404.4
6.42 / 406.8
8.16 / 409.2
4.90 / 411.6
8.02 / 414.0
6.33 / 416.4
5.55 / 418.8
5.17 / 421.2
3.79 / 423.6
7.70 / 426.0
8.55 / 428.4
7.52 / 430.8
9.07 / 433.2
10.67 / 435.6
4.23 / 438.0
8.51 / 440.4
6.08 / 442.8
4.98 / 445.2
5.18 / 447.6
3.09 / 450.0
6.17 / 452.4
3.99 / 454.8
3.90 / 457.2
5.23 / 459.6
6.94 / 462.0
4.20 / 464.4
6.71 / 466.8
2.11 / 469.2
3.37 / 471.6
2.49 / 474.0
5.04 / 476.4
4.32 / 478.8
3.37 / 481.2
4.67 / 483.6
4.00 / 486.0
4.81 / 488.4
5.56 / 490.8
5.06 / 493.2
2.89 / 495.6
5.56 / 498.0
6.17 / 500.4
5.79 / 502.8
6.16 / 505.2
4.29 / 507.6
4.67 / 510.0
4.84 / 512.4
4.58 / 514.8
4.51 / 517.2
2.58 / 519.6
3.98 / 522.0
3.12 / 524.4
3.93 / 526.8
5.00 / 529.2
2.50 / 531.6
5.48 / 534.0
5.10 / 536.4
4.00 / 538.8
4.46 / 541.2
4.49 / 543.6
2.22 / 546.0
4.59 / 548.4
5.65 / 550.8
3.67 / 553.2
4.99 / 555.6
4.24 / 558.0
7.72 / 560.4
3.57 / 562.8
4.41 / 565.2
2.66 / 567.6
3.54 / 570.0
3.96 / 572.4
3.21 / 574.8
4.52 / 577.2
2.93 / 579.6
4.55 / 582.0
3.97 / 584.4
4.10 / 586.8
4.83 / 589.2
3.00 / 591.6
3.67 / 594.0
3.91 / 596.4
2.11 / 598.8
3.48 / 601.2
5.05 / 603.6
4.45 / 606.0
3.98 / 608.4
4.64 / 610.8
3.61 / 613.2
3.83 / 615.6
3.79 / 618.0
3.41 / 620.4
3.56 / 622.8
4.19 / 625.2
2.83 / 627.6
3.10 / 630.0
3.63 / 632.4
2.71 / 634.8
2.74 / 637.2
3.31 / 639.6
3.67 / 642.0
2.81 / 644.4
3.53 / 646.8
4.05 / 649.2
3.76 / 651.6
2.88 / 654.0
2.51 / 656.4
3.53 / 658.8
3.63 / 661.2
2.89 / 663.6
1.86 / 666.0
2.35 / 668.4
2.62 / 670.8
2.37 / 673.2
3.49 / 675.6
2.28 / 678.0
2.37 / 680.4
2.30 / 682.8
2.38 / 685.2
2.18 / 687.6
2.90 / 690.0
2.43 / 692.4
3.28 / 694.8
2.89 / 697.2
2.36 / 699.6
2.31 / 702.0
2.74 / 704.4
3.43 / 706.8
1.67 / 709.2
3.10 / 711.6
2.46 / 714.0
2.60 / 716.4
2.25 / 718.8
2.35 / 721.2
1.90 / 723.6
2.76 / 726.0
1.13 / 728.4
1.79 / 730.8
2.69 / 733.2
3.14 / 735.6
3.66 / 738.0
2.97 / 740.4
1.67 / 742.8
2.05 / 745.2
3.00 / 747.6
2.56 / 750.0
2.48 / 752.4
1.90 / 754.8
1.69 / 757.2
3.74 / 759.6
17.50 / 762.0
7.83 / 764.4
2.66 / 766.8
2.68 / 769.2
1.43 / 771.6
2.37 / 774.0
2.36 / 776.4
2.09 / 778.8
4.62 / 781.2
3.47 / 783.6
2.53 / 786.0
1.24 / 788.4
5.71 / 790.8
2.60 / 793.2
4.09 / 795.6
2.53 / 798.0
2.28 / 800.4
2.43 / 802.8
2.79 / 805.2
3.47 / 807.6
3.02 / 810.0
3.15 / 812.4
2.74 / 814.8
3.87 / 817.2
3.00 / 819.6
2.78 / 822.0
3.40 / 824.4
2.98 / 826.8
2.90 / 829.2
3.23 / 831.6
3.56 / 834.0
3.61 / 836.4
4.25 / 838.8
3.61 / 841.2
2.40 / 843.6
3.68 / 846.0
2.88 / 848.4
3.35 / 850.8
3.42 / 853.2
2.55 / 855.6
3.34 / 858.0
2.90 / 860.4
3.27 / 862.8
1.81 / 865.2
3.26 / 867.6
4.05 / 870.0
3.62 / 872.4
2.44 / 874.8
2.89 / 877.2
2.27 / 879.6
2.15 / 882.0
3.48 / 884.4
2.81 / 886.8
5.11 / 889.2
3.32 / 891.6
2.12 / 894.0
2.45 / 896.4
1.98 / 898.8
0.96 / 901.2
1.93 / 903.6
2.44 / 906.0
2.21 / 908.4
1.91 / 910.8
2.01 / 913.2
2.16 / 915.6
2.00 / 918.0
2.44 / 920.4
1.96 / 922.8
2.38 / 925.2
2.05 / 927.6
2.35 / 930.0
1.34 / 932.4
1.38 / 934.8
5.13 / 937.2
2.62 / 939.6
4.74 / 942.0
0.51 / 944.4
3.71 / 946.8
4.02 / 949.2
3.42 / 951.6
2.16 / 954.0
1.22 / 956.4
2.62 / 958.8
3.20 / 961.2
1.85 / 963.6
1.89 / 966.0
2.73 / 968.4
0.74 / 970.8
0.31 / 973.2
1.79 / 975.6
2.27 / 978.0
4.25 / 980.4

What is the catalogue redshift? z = 1.046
